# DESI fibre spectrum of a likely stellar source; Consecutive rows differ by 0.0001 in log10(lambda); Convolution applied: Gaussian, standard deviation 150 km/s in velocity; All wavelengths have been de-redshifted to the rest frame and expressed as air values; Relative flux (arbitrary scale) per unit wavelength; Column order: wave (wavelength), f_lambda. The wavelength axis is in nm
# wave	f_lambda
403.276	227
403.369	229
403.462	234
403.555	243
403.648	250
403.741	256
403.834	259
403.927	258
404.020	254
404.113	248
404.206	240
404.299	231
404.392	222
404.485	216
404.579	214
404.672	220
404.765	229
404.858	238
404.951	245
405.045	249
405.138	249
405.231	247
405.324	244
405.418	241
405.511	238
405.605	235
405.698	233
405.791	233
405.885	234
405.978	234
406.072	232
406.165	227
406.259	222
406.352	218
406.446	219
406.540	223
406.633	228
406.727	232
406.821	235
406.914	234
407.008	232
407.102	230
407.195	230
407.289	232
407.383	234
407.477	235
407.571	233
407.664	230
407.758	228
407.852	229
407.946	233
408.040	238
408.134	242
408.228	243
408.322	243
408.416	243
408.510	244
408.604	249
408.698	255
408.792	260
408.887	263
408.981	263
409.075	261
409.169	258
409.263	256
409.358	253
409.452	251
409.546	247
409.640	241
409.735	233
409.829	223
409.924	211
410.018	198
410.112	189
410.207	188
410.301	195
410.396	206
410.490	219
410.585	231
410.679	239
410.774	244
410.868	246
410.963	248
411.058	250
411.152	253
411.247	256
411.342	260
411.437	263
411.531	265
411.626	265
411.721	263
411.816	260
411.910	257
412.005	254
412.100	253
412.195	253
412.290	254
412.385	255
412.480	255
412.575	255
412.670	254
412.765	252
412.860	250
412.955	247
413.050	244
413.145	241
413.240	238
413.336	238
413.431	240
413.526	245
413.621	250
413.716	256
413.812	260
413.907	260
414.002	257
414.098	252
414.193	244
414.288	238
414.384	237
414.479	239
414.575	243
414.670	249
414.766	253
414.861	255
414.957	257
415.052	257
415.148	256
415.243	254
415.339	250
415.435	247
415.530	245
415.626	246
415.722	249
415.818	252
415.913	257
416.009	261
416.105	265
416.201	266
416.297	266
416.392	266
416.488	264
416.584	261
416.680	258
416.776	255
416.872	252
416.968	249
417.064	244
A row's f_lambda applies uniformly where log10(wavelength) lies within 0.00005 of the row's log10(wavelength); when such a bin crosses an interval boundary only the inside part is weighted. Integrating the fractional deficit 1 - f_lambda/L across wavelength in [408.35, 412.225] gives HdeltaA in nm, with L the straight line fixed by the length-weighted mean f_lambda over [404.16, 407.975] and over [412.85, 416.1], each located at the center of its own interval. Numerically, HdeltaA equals -0.04 nm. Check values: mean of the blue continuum 232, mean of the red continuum 249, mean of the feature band 243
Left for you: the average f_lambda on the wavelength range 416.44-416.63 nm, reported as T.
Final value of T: 262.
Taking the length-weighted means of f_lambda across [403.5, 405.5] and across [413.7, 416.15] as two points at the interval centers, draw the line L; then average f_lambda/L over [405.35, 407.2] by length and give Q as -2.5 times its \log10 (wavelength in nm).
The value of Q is 0.05 mag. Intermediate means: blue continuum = 241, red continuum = 251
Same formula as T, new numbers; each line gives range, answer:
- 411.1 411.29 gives 255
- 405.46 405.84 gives 235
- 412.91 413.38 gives 241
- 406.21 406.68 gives 222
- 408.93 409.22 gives 261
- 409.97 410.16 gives 194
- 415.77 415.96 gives 255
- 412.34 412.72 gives 255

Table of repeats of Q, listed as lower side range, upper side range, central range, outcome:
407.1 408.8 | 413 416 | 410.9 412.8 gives -0.05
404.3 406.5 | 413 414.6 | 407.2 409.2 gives -0.03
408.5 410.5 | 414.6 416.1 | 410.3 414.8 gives -0.02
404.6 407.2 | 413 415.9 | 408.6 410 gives -0.04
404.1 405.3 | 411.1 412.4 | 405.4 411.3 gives 0.05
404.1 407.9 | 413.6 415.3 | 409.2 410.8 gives 0.07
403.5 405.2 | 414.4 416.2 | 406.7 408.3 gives 0.04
